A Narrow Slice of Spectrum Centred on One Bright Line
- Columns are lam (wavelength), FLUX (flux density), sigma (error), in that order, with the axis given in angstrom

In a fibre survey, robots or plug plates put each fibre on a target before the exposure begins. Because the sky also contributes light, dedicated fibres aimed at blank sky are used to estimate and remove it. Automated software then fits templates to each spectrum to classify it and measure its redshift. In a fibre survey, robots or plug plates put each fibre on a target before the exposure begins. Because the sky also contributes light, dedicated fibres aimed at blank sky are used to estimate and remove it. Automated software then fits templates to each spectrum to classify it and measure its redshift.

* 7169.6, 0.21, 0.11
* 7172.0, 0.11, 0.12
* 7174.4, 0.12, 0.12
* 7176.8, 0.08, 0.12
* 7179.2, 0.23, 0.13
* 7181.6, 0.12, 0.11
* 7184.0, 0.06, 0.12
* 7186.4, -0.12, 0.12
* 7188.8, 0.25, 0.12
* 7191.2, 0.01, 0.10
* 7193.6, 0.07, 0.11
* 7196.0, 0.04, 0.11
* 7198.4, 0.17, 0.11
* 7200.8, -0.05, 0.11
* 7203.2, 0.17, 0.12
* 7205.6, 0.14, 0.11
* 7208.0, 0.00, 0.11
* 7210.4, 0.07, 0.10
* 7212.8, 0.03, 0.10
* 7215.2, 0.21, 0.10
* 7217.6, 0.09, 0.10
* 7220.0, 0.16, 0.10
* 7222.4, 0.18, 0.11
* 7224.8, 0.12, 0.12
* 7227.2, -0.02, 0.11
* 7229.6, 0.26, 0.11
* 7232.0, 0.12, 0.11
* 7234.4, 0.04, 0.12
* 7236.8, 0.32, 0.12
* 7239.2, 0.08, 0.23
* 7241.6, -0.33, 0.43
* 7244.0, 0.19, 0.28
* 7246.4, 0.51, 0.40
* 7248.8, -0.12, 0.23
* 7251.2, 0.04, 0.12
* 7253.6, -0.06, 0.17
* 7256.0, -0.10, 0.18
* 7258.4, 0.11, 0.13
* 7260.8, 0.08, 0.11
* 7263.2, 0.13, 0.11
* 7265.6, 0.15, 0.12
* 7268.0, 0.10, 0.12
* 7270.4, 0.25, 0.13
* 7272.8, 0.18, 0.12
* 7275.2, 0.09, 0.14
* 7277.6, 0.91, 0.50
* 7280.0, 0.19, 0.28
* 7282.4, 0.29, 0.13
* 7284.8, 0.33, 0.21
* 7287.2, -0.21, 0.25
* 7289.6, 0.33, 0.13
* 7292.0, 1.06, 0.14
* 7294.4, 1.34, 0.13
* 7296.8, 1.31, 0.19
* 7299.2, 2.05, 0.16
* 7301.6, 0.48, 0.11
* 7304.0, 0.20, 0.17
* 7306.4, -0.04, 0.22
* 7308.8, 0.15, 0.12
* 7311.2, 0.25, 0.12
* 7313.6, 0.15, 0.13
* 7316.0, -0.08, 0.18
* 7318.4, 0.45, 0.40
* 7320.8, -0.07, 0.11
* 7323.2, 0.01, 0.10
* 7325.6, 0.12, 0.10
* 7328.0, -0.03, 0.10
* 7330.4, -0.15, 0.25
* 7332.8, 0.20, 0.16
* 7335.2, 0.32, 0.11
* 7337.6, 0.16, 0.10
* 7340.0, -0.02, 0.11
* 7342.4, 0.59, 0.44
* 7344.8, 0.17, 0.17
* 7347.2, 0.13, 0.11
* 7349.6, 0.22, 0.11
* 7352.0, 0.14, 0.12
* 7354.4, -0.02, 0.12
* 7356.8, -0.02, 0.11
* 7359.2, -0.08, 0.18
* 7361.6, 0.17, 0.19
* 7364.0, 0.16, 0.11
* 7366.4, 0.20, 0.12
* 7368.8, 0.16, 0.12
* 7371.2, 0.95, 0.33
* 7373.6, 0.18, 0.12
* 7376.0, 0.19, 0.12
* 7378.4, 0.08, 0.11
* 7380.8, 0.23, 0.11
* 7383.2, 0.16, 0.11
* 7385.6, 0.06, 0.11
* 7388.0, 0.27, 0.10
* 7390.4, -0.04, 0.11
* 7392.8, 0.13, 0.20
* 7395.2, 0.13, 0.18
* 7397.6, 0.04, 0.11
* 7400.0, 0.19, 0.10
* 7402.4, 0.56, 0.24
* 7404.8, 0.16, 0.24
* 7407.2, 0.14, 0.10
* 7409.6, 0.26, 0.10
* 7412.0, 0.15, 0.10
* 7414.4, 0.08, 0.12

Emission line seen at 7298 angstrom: [O II] 3727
